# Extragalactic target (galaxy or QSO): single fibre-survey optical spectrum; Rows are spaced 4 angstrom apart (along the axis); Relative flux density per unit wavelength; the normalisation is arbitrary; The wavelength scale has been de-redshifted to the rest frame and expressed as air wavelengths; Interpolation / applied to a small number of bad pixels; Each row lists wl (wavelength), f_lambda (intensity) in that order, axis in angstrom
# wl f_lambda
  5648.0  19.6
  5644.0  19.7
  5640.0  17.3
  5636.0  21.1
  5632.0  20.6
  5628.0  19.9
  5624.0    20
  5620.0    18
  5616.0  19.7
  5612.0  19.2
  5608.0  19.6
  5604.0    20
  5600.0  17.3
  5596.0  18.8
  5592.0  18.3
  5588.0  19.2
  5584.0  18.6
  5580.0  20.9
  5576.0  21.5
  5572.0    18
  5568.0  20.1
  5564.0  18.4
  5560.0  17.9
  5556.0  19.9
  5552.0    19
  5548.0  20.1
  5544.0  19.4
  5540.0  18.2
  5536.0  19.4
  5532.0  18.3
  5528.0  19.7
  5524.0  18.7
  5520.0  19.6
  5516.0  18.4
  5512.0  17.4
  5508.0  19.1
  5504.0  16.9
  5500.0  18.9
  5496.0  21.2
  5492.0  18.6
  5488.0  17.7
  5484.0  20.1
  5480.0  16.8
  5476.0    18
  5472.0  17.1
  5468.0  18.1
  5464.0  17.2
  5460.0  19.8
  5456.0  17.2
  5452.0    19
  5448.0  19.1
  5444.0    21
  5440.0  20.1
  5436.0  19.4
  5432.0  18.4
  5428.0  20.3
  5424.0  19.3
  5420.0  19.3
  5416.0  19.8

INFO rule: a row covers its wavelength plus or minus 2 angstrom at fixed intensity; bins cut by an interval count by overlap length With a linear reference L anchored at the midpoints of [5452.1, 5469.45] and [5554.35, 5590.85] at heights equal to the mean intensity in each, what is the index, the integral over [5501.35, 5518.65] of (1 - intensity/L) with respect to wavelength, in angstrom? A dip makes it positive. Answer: 0.6 angstrom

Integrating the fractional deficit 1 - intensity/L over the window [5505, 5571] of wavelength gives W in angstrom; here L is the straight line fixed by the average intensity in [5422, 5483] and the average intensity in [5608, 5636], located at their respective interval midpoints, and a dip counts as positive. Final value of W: 1.0 angstrom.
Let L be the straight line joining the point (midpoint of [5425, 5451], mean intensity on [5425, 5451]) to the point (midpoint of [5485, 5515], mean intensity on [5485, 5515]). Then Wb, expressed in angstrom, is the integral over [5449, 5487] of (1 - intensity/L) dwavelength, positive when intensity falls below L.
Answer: 1.96 angstrom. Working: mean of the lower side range 19.7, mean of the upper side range 18.6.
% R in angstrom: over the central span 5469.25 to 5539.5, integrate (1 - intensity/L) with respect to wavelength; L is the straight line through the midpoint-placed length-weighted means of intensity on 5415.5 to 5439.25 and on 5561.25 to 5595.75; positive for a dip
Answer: 2.9 angstrom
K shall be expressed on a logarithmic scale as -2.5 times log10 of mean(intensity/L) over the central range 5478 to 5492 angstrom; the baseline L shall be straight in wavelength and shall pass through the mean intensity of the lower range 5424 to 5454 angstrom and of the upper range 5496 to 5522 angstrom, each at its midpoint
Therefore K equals 0.04 mag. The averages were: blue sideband 19.6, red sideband 18.6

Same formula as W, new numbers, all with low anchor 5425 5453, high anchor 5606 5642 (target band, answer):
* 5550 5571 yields 0.57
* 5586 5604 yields 0.86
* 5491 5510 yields 0.60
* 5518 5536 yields 0.41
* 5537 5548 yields 0.26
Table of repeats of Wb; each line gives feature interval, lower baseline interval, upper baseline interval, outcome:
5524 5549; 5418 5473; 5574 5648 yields 0.2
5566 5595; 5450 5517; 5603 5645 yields -0.5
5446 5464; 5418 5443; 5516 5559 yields 0.8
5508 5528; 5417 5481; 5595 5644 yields 0.3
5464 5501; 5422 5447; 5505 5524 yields 1.1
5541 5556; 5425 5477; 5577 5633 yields -0.3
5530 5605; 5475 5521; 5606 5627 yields -0.4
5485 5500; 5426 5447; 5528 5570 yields 0.2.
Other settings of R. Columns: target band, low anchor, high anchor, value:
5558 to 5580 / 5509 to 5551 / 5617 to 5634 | -0.1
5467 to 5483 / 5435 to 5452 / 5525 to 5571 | 1.6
